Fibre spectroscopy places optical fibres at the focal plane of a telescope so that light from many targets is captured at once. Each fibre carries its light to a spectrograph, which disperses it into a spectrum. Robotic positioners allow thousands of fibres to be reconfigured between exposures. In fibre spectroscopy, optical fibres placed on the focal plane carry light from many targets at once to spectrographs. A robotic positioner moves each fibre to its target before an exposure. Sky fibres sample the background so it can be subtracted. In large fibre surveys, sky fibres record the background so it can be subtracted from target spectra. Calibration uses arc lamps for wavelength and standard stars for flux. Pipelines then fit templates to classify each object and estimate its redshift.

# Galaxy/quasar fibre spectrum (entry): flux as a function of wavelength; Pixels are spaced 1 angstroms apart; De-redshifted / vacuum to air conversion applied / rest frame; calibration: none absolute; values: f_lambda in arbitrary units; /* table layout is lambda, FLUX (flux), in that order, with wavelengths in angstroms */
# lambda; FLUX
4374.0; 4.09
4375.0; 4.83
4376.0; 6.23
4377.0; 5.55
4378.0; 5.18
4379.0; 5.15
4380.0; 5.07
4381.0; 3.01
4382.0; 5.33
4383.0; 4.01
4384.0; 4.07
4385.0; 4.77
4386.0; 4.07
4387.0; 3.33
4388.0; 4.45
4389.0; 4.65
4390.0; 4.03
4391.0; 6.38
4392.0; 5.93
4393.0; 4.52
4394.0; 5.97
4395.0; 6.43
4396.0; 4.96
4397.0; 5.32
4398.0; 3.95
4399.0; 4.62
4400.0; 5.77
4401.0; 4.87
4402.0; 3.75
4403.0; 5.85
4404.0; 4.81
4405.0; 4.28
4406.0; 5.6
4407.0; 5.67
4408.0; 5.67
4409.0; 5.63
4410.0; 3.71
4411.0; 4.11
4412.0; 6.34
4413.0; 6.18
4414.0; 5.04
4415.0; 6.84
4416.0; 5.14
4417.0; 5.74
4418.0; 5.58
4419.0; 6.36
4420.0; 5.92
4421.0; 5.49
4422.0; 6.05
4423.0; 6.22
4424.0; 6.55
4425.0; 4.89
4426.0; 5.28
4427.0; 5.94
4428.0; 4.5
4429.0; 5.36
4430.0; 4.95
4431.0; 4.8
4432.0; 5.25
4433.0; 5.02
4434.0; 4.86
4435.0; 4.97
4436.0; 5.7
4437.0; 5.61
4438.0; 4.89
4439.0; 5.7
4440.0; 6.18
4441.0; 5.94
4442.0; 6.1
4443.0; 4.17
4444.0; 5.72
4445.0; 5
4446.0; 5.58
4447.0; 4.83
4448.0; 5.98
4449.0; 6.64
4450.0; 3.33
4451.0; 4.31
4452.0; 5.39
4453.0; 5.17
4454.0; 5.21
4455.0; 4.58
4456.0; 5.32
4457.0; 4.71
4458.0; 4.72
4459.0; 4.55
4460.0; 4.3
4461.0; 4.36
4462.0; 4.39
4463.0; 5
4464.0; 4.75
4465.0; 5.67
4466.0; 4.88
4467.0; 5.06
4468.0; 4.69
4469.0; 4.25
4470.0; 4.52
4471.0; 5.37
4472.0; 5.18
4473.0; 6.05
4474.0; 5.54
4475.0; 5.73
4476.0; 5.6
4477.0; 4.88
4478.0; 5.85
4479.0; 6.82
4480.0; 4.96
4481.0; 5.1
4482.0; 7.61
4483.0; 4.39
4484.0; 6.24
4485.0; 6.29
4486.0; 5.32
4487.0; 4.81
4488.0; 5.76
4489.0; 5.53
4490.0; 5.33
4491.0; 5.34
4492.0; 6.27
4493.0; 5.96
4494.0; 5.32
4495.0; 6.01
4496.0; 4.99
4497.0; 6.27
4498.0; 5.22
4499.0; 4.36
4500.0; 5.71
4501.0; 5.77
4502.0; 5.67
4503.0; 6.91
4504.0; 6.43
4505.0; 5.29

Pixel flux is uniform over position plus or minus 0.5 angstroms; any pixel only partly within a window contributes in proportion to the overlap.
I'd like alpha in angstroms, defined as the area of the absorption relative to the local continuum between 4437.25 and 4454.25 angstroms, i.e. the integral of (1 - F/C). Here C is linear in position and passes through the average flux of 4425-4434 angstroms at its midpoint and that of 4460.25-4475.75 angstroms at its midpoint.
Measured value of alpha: -0.8 angstroms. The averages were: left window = 5.11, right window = 5.03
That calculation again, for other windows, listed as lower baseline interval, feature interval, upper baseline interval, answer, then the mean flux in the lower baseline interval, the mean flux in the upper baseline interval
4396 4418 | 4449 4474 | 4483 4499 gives 2.6 angstroms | 5.19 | 5.56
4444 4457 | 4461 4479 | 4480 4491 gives 0.7 angstroms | 5.12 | 5.59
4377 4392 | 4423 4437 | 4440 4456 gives -0.6 angstroms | 4.62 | 5.23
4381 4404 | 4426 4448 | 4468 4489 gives -0.6 angstroms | 4.82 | 5.49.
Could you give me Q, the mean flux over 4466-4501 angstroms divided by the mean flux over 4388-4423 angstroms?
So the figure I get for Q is 1.03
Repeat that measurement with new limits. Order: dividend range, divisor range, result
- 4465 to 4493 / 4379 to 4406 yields 1.14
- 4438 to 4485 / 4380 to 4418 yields 1.05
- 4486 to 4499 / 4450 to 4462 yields 1.17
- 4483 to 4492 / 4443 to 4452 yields 1.08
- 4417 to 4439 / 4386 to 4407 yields 1.10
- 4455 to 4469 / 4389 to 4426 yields 0.89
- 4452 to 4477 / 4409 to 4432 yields 0.91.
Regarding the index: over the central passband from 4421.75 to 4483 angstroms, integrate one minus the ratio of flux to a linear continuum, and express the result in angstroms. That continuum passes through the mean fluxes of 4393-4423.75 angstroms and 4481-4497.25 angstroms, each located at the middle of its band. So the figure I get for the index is 3.4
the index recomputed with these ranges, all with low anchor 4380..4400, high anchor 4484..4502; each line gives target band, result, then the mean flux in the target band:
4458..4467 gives 1.0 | 4.75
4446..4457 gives 0.3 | 5.08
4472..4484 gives -0.5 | 5.69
